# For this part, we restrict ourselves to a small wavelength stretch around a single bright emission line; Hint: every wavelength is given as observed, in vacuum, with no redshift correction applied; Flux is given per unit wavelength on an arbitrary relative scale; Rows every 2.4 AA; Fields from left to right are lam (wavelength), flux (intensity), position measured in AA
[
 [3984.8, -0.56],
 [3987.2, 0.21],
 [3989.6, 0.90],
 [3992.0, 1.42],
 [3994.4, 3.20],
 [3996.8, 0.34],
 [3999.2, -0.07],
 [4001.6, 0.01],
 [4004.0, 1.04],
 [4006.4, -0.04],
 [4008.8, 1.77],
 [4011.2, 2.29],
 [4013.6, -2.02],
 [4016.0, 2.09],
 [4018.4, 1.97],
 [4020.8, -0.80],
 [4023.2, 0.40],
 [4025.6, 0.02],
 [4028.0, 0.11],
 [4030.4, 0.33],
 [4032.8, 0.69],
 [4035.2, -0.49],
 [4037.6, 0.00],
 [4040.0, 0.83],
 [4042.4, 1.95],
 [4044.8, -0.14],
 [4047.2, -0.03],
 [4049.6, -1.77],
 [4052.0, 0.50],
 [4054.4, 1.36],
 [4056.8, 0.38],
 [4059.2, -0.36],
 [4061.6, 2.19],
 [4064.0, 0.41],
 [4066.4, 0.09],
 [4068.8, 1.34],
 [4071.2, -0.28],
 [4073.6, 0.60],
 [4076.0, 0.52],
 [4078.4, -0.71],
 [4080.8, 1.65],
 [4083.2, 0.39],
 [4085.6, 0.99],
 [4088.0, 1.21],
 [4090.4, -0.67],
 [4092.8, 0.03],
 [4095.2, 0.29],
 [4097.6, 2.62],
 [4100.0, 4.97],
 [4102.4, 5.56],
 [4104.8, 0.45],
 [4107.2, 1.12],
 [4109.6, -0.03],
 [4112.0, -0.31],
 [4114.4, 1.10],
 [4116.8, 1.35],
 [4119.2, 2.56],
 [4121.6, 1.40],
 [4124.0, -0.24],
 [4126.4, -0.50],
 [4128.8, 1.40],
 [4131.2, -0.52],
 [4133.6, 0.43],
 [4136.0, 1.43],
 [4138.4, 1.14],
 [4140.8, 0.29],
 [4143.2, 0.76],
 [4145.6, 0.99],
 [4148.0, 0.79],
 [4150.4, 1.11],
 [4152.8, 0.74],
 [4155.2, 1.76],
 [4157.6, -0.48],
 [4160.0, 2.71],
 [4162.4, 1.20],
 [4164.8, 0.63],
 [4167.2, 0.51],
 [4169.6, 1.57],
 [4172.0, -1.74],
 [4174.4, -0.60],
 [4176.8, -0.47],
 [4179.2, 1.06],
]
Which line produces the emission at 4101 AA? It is [O II]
